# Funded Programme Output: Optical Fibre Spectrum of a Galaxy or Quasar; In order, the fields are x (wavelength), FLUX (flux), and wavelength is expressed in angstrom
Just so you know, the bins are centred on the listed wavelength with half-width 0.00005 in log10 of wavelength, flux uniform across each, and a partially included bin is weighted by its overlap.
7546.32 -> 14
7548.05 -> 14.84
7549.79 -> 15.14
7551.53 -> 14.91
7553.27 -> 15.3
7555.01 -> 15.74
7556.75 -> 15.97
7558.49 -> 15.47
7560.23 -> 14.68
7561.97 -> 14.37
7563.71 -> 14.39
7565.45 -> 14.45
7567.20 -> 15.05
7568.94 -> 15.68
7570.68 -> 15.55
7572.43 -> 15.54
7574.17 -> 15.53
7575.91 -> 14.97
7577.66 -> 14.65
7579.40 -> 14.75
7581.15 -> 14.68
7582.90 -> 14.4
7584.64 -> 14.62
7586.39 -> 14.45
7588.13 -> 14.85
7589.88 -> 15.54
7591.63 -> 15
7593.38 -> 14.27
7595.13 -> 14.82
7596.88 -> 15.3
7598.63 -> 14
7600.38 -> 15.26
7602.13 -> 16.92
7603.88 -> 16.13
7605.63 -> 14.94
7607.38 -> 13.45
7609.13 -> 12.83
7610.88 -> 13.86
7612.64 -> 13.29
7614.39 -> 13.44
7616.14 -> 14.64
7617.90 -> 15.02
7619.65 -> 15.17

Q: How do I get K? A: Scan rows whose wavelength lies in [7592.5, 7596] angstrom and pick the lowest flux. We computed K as 14.27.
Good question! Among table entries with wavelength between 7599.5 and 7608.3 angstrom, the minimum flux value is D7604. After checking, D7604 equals 13.45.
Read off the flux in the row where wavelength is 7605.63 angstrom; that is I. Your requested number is 14.94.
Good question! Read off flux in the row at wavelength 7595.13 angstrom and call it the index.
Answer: 14.82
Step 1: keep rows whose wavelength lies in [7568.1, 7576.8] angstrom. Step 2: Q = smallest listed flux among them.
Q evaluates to 14.97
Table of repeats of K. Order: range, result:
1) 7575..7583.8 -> 14.4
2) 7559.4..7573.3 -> 14.37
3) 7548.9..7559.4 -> 14.91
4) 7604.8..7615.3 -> 12.83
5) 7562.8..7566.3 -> 14.39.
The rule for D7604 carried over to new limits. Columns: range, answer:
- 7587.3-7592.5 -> 14.85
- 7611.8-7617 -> 13.29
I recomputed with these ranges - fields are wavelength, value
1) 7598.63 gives 14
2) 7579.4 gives 14.75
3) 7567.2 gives 15.05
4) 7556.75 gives 15.97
